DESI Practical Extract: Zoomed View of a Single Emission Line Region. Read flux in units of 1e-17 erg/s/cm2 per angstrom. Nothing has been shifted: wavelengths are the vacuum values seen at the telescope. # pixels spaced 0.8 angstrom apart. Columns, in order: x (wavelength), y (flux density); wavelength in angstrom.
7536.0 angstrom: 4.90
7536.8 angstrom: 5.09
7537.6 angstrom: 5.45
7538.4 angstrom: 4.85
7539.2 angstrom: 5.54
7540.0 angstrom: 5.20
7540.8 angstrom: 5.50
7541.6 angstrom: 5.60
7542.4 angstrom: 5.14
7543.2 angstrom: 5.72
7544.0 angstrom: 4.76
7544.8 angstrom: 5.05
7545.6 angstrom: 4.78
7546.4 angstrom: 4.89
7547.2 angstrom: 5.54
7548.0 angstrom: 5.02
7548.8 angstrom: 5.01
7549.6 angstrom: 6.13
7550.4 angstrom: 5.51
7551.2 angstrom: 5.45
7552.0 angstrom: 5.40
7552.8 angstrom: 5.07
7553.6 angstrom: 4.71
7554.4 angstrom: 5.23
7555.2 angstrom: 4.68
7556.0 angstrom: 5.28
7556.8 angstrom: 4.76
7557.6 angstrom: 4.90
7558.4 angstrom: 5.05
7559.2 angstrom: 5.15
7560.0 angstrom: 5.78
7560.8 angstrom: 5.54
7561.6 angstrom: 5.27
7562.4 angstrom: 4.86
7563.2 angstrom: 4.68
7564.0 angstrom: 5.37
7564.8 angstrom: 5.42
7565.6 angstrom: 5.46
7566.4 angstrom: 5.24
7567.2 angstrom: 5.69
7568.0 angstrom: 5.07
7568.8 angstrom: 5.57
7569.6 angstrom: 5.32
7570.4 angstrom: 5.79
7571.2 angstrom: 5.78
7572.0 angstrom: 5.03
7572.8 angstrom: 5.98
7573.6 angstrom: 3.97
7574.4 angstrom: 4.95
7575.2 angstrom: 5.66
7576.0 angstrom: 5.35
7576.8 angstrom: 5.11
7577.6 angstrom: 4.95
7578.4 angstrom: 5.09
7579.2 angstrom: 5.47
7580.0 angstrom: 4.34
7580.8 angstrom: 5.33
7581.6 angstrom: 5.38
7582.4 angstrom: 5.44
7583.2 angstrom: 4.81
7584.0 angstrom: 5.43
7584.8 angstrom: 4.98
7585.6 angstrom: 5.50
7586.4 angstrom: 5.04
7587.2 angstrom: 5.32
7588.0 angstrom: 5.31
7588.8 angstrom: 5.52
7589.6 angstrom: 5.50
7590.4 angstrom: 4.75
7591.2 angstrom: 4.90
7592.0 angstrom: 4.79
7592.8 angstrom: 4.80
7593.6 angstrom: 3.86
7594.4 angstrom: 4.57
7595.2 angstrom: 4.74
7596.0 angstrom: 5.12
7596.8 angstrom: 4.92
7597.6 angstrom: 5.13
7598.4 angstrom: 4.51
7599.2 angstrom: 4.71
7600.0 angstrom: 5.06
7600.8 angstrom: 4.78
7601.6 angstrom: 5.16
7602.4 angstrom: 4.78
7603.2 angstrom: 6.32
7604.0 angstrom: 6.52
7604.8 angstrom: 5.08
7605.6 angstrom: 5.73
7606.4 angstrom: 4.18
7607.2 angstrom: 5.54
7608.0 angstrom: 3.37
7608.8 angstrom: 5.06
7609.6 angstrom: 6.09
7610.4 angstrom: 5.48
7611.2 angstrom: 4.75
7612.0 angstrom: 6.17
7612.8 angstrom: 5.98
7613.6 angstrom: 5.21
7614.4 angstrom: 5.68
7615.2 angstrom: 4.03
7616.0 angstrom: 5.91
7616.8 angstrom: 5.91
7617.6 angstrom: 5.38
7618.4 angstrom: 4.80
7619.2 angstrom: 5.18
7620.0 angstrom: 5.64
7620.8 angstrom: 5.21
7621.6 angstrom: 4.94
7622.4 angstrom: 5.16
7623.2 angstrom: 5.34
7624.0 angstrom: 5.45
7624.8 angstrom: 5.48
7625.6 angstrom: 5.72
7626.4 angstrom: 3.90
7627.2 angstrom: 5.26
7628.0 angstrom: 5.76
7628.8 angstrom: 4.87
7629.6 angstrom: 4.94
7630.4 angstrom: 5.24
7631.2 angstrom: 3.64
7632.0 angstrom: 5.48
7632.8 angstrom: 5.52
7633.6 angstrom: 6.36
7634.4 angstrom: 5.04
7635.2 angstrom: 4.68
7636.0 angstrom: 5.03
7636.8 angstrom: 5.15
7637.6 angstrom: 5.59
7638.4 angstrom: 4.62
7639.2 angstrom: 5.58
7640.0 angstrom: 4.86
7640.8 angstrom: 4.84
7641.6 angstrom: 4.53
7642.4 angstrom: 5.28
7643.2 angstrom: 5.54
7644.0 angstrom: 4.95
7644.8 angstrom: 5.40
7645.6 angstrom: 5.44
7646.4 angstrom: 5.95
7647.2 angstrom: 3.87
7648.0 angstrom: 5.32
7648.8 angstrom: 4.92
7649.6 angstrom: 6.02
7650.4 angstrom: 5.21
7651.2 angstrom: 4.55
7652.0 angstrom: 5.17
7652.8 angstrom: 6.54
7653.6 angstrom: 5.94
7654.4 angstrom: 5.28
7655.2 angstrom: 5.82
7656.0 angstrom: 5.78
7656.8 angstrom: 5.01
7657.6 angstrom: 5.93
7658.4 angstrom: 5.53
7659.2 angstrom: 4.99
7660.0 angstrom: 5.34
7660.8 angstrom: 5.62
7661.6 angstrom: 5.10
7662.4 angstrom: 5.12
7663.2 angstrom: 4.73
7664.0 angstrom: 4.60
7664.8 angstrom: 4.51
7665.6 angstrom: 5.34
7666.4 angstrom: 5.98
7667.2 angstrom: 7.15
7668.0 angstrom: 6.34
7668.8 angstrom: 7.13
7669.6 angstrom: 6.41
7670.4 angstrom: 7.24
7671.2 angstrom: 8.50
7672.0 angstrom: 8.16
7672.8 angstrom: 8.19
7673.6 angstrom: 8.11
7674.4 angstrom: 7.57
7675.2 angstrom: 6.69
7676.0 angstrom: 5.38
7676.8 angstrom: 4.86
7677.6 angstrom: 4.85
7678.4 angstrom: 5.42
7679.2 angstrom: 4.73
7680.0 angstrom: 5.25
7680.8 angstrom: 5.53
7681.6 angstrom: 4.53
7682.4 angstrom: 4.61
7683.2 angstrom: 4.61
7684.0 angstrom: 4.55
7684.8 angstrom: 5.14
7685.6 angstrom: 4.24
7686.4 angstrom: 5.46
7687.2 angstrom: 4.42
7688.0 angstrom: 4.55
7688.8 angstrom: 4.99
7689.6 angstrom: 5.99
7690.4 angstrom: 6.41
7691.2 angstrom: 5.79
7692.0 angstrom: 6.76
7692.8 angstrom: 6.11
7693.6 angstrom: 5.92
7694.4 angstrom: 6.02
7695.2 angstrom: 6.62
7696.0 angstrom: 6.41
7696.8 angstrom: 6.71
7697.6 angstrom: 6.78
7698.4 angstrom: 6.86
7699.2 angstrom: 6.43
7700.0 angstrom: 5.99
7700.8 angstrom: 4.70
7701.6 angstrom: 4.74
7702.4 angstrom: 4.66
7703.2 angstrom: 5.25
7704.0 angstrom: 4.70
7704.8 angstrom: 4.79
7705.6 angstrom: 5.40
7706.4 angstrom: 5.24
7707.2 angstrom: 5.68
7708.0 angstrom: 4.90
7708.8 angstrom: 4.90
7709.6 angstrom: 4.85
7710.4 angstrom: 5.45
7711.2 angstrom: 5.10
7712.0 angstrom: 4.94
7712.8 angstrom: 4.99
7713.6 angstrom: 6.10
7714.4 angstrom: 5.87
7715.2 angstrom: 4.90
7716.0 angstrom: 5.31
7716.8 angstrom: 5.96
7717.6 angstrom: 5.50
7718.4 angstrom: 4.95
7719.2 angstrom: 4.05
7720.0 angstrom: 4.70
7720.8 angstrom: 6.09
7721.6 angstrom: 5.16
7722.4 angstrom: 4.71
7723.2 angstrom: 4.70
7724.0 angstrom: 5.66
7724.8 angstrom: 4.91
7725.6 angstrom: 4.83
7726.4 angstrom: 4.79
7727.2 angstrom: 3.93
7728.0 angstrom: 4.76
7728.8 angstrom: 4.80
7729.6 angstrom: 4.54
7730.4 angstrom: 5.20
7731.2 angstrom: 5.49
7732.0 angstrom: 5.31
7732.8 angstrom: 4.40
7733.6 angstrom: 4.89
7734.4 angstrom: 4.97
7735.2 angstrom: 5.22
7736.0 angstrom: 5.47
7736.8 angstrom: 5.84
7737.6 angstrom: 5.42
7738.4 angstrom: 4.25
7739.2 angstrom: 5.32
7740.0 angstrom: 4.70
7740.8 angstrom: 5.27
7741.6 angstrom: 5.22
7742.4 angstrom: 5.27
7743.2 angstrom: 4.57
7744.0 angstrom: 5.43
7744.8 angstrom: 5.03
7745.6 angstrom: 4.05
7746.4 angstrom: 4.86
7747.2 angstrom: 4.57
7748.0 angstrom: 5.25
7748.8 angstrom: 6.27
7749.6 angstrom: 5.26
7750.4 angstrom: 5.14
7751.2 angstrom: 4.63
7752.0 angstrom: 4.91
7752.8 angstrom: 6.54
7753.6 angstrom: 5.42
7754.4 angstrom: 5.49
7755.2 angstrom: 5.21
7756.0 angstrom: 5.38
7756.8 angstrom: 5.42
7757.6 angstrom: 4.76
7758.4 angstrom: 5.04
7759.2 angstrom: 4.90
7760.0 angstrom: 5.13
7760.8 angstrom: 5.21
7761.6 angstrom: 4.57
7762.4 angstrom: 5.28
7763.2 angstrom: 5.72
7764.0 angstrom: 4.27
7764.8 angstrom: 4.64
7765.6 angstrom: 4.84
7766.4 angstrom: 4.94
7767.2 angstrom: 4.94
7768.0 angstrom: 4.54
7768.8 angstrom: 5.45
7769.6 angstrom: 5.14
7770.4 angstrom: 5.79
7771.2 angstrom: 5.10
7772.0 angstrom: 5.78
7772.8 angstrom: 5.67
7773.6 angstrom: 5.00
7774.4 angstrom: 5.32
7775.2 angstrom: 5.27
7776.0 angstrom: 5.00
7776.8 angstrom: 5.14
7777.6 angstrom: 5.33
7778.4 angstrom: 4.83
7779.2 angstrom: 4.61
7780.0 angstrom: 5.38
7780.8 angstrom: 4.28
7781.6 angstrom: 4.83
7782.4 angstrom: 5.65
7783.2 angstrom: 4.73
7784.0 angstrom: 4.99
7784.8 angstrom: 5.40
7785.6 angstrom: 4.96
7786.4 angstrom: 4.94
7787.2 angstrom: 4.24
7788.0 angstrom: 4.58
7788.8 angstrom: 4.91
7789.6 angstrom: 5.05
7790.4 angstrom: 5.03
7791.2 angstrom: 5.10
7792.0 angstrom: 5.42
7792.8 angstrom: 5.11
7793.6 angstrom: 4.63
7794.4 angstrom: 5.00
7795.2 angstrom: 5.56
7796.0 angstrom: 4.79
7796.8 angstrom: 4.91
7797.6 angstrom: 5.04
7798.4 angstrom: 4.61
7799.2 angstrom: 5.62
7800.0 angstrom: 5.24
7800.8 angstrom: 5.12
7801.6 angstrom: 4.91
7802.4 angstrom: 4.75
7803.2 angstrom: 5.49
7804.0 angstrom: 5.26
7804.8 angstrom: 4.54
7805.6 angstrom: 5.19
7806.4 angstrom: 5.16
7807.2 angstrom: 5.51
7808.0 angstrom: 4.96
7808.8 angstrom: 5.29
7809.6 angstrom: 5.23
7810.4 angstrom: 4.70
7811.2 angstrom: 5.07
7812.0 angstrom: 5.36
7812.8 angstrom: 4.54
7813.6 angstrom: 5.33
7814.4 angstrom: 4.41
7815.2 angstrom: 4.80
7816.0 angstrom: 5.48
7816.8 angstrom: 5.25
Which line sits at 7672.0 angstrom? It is H-alpha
